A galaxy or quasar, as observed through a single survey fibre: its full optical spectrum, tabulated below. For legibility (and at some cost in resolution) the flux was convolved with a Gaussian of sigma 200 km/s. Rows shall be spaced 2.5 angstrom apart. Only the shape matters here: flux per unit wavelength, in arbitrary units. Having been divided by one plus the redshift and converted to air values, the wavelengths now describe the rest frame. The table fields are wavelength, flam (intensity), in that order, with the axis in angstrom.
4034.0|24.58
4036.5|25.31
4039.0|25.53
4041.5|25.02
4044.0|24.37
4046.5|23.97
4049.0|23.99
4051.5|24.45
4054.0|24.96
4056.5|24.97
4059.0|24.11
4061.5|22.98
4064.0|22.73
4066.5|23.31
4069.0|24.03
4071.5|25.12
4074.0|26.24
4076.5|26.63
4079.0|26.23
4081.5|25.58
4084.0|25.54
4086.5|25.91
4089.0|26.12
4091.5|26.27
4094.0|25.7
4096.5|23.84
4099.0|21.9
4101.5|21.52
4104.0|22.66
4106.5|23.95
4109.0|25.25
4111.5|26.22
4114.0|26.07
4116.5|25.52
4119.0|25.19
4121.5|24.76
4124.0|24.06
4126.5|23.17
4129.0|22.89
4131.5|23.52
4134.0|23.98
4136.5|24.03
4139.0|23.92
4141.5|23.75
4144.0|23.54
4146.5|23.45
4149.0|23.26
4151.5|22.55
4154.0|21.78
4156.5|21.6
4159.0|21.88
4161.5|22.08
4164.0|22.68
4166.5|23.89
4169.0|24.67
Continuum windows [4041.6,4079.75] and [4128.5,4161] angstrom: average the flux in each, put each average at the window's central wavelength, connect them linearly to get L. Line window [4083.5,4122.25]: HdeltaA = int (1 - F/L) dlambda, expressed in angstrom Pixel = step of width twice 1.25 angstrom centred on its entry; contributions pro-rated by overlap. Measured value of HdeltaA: -1.6 angstrom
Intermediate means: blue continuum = 24.5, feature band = 24.8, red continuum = 23.1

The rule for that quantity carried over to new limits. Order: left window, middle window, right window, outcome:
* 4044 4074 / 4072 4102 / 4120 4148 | -1.5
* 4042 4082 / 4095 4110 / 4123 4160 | 0.4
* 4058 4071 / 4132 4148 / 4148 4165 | -0.9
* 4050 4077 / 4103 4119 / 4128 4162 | -0.9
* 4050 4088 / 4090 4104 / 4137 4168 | 0.2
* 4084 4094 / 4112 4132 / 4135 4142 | 0.1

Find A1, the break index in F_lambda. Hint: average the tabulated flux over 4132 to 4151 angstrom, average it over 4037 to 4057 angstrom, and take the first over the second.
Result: 1.0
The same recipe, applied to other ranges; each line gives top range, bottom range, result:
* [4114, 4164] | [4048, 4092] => 0.94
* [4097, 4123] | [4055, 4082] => 0.98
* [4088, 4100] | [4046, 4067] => 1.03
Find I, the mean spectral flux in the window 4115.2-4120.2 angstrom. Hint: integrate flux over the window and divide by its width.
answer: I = 25.4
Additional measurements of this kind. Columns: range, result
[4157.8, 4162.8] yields 22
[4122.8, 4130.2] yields 23.4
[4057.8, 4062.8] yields 23.5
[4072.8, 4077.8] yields 26.4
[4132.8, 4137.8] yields 24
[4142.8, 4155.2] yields 22.9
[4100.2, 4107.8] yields 22.7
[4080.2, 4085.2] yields 25.6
